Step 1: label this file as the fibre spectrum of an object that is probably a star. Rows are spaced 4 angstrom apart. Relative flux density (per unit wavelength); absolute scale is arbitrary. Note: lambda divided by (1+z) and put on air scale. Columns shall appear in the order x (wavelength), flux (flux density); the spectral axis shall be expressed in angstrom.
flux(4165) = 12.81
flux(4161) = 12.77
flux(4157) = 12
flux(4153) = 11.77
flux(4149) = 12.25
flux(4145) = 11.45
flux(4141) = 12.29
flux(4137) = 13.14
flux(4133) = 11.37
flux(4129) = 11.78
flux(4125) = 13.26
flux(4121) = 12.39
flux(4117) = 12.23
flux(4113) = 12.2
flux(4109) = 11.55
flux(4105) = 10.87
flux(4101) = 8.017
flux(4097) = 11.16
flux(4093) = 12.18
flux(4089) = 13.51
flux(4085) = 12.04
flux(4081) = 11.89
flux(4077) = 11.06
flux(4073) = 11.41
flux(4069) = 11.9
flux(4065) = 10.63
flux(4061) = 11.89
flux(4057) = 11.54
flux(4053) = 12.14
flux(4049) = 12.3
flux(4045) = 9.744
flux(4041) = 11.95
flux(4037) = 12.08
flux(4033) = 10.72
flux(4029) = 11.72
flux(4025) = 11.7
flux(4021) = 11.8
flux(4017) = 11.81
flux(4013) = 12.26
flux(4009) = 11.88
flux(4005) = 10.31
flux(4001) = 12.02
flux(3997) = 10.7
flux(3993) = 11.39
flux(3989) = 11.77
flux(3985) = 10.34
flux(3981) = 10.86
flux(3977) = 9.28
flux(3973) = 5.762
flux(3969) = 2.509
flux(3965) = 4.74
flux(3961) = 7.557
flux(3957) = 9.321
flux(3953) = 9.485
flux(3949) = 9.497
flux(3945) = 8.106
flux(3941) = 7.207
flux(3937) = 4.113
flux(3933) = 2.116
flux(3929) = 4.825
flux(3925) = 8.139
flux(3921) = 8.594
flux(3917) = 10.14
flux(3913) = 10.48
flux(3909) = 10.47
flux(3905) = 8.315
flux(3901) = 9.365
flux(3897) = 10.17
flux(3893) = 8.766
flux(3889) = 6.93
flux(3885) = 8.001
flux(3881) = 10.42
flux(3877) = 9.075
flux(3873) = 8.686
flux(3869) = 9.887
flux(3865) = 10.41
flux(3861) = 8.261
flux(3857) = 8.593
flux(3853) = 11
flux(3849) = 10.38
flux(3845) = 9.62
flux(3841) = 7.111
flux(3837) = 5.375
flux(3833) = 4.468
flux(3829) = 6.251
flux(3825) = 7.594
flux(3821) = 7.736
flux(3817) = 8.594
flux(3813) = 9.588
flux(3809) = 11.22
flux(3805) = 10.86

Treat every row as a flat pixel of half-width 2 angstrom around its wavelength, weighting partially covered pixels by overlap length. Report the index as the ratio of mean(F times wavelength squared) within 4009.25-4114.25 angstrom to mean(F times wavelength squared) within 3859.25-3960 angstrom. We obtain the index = 1.48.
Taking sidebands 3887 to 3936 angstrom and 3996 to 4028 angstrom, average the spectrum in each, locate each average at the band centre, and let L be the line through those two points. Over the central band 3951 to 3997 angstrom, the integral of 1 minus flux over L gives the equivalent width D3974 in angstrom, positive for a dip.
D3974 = 7.90 angstrom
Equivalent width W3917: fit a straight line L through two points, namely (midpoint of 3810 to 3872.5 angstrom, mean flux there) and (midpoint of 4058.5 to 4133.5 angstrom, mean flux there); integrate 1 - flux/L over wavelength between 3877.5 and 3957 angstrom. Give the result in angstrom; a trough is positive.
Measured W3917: 9.5 angstrom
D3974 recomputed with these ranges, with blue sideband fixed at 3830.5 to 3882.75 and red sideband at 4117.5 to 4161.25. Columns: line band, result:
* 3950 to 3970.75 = 6.34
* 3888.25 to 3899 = 0.39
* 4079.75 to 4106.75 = 0.57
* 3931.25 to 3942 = 6.01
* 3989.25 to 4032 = -3.82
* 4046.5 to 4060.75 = -0.98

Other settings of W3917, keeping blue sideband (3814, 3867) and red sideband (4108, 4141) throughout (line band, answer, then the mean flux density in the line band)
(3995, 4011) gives -1.1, 11.2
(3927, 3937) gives 6.2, 3.6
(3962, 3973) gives 6.2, 4.37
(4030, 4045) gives -0.5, 11.3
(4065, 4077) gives 0.1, 11.4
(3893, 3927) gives -1.0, 9.42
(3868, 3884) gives -1.4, 9.4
